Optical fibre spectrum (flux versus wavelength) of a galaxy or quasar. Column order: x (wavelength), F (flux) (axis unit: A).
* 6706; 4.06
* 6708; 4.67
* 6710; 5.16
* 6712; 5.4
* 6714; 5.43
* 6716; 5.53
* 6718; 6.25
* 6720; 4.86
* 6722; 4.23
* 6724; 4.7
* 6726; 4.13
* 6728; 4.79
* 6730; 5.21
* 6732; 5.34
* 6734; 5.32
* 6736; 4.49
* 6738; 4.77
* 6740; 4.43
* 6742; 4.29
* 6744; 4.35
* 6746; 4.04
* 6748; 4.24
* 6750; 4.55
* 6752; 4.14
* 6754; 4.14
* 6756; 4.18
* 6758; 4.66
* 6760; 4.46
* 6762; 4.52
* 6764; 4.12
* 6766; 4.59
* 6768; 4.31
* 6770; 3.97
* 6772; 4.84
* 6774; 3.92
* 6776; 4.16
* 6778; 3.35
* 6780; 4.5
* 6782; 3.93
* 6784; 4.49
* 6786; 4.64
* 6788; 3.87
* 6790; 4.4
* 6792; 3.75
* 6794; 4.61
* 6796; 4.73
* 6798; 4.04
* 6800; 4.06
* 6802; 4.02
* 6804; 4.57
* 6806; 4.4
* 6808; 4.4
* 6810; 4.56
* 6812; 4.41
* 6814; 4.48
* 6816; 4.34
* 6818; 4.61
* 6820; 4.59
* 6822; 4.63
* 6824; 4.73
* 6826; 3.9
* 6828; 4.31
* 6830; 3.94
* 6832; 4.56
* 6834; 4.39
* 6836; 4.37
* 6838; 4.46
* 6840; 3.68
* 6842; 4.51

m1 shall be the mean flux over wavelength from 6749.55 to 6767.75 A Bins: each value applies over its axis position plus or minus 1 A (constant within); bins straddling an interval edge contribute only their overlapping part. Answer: 4.37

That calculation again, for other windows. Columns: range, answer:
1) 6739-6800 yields 4.27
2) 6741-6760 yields 4.3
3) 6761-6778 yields 4.25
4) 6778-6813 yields 4.29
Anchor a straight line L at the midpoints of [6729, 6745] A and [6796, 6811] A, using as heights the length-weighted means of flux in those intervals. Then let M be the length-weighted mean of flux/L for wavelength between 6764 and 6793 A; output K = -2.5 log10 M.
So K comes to 0.08 mag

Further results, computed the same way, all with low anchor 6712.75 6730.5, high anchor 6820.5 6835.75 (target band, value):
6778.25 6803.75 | 0.09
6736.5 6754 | 0.12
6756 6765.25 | 0.08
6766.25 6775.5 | 0.10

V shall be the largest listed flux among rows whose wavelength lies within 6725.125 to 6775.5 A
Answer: 5.34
